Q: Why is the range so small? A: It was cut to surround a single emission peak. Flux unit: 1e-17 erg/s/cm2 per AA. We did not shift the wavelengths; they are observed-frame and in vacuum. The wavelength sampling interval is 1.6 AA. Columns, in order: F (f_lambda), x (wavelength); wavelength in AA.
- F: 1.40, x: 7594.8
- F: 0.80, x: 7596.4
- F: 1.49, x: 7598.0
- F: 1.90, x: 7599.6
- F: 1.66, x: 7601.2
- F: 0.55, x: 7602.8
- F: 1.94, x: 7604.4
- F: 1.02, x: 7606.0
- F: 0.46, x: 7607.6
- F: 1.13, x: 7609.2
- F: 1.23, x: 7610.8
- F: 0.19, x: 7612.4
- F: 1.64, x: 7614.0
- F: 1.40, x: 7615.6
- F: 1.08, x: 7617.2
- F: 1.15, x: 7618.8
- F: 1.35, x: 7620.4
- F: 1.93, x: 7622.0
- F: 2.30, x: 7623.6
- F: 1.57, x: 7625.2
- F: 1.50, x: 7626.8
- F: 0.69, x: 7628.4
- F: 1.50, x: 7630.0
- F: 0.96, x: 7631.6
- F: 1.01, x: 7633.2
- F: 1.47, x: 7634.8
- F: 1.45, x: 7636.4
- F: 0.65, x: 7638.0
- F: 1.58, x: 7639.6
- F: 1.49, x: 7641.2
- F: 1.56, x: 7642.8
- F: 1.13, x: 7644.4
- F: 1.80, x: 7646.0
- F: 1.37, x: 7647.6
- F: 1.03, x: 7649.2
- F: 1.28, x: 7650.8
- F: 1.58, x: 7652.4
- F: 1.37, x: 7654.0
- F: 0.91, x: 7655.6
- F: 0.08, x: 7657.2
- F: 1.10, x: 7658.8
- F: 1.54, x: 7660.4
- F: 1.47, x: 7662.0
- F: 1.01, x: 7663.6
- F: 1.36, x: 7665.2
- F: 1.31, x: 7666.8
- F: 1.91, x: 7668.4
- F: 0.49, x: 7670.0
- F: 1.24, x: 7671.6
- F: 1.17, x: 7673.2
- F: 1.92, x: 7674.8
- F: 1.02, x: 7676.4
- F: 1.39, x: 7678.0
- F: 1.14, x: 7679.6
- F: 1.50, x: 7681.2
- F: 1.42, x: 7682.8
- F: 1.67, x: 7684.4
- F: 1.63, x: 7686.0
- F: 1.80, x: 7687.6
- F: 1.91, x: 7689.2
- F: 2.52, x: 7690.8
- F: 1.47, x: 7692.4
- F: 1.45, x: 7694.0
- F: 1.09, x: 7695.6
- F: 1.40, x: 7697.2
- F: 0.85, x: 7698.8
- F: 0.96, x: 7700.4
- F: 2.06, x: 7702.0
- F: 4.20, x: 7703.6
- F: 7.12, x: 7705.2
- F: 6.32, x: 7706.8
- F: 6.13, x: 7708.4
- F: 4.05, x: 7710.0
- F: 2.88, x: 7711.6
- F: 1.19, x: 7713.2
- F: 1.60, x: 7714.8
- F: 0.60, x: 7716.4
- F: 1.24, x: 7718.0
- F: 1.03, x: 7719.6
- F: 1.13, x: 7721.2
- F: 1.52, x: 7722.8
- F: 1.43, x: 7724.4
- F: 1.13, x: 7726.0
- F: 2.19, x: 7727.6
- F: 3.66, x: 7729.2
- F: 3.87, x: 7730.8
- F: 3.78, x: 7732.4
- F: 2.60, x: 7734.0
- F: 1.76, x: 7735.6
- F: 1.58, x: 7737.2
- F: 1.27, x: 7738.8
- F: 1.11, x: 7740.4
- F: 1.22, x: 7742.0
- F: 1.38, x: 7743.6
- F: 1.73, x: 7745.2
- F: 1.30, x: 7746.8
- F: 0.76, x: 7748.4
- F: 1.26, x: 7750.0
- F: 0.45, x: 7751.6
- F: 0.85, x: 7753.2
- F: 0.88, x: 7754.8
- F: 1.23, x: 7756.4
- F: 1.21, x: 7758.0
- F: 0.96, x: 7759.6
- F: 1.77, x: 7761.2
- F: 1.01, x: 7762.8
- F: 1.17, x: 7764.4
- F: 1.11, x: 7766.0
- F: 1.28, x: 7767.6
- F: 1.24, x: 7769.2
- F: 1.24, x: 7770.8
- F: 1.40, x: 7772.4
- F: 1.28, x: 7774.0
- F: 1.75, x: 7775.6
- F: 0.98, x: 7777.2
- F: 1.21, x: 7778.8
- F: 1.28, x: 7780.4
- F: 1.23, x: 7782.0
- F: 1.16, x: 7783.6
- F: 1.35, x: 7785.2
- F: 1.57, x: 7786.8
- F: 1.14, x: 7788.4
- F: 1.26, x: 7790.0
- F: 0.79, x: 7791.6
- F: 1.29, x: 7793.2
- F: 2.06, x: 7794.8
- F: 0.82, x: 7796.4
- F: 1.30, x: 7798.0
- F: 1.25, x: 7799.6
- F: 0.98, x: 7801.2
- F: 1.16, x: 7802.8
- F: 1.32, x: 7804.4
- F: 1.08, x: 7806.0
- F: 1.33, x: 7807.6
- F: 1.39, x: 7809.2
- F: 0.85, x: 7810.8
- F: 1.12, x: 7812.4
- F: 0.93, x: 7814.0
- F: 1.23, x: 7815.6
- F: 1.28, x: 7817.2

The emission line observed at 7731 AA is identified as [N II] 6583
